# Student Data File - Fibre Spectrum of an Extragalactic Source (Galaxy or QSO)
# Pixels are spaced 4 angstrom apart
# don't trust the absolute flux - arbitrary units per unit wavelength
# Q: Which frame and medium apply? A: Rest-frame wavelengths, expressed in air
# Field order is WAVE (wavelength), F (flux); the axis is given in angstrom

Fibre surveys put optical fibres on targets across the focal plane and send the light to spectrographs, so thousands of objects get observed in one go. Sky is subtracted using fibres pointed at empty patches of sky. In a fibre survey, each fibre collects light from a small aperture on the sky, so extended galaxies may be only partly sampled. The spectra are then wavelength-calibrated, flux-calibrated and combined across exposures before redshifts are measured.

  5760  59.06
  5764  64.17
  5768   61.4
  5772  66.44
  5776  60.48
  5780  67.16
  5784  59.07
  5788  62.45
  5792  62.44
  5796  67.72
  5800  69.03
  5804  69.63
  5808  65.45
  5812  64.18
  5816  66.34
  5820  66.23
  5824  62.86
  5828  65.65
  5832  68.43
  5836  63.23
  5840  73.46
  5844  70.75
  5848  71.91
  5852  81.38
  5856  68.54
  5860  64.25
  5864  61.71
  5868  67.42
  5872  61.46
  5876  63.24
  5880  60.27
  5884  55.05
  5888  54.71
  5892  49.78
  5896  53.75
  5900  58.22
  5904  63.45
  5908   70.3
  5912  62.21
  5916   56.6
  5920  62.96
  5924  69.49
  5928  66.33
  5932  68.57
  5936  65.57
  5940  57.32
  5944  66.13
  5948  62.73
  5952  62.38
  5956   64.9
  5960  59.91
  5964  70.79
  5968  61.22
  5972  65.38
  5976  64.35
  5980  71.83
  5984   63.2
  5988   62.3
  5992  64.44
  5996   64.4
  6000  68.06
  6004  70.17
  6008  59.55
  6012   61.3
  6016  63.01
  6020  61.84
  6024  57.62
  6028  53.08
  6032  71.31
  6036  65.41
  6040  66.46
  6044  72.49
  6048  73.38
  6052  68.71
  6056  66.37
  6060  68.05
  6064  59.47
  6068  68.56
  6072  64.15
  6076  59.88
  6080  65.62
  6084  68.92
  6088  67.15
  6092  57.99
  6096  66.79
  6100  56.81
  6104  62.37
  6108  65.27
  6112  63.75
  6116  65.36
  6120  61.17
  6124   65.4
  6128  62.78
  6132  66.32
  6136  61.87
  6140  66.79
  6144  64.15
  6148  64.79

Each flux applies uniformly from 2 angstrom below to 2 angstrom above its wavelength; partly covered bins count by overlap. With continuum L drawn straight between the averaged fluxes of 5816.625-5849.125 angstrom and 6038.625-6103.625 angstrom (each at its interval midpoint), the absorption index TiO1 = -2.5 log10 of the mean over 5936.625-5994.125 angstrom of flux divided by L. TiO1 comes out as 0.04 mag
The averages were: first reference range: 67.6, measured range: 64.1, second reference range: 65.6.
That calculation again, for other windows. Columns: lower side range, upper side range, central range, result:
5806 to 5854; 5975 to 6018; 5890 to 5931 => 0.09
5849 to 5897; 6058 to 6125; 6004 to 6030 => 0.05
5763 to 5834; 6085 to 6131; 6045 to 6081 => -0.04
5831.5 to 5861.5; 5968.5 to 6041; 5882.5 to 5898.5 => 0.27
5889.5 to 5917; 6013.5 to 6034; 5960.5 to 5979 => -0.09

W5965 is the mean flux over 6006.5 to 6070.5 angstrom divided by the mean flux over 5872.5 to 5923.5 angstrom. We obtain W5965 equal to 1.09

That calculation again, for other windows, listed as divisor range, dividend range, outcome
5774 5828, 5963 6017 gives 1.00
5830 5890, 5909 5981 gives 0.98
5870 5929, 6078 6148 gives 1.06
